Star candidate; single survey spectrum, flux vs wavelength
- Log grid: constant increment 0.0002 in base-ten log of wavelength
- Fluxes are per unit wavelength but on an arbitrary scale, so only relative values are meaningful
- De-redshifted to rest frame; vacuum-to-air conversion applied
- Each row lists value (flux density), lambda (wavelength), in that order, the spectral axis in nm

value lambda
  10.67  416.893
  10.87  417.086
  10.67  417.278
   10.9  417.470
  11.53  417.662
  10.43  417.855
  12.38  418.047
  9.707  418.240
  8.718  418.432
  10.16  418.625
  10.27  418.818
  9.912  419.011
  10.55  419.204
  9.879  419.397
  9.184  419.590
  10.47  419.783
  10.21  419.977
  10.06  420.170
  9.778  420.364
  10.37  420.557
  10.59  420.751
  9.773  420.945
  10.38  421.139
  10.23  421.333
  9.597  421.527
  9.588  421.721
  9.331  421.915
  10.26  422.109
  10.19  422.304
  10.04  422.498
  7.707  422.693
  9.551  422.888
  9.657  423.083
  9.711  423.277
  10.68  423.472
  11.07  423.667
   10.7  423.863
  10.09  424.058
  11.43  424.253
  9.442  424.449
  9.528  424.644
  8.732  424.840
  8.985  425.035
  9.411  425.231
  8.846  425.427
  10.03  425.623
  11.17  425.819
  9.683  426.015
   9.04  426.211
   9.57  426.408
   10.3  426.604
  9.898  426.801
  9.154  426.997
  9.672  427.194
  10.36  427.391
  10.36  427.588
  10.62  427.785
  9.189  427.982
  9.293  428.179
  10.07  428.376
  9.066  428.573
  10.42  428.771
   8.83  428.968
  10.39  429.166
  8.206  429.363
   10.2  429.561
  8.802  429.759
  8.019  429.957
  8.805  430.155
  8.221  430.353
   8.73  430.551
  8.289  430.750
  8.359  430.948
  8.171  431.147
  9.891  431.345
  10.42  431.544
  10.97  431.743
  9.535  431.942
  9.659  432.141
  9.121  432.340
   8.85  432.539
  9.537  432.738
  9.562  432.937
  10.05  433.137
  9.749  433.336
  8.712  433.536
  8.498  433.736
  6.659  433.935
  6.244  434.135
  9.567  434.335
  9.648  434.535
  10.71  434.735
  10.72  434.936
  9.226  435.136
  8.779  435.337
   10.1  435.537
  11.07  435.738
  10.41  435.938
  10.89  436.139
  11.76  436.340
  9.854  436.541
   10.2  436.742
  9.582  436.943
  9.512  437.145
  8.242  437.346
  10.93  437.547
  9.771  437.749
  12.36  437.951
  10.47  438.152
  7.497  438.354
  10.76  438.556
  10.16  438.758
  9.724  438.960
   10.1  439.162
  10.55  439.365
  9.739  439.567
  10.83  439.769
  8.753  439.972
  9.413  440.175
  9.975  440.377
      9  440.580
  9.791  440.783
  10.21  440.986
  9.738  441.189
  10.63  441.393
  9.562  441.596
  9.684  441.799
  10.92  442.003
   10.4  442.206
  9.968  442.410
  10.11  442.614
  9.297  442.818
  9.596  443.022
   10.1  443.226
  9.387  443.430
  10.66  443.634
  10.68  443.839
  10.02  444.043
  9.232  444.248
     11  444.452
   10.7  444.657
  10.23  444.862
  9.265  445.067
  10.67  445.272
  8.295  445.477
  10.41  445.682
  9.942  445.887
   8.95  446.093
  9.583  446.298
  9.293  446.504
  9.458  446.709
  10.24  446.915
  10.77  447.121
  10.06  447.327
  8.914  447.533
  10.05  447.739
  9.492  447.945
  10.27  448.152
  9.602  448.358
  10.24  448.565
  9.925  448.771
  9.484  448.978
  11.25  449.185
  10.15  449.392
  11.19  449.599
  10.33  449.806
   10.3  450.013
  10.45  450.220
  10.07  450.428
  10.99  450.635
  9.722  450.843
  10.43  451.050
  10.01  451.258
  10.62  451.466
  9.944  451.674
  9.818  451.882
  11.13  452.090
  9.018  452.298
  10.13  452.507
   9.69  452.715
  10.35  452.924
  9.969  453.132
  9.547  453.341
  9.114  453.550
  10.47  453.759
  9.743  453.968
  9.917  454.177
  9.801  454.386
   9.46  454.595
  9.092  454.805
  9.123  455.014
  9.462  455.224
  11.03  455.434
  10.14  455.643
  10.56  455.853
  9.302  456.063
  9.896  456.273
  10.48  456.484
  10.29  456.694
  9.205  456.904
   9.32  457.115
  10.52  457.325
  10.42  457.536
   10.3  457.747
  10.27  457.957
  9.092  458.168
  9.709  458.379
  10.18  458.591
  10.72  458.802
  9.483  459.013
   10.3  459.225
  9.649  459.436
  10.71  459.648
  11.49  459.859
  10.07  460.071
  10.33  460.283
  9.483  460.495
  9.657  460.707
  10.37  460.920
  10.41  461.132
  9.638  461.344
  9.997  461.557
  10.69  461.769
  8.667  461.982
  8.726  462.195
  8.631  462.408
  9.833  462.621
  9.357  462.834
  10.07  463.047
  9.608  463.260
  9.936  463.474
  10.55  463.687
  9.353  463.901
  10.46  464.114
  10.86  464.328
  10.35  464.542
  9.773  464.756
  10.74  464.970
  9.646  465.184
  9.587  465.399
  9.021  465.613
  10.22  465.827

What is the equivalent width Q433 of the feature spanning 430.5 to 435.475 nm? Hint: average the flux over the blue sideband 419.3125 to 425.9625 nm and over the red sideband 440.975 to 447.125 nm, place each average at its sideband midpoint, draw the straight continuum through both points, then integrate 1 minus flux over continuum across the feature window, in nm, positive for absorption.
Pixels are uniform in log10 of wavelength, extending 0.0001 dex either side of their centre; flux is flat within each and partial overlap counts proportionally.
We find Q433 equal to 0.36 nm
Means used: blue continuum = 9.9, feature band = 9.2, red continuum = 9.95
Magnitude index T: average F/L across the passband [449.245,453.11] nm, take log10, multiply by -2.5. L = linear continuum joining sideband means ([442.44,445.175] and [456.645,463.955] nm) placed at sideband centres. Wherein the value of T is -0.03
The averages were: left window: 10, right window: 9.92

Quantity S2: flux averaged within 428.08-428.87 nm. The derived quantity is 9.72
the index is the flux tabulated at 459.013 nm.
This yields 9.483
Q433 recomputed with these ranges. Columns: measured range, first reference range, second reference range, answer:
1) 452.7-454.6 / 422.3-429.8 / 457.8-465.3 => 0.02 nm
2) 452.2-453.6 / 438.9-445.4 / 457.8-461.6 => 0.05 nm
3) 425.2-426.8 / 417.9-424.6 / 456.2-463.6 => 0.04 nm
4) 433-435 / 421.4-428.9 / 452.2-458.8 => 0.16 nm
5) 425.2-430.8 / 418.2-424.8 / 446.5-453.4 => 0.29 nm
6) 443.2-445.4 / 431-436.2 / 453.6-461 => -0.10 nm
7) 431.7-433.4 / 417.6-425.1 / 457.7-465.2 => 0.06 nm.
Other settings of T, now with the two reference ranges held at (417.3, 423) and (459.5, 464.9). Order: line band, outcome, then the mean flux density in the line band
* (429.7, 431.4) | 0.17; 8.55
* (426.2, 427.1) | 0.05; 9.64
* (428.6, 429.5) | 0.06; 9.46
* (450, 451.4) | -0.03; 10.3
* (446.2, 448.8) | 0.02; 9.84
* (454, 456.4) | 0.02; 9.8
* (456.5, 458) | -0.01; 10.1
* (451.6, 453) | 0.00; 10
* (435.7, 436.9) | -0.06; 10.6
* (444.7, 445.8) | 0.02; 9.83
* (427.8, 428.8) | 0.05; 9.64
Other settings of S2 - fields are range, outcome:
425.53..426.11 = 10.3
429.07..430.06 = 9.12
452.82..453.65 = 9.75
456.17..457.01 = 9.96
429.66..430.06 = 8.41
